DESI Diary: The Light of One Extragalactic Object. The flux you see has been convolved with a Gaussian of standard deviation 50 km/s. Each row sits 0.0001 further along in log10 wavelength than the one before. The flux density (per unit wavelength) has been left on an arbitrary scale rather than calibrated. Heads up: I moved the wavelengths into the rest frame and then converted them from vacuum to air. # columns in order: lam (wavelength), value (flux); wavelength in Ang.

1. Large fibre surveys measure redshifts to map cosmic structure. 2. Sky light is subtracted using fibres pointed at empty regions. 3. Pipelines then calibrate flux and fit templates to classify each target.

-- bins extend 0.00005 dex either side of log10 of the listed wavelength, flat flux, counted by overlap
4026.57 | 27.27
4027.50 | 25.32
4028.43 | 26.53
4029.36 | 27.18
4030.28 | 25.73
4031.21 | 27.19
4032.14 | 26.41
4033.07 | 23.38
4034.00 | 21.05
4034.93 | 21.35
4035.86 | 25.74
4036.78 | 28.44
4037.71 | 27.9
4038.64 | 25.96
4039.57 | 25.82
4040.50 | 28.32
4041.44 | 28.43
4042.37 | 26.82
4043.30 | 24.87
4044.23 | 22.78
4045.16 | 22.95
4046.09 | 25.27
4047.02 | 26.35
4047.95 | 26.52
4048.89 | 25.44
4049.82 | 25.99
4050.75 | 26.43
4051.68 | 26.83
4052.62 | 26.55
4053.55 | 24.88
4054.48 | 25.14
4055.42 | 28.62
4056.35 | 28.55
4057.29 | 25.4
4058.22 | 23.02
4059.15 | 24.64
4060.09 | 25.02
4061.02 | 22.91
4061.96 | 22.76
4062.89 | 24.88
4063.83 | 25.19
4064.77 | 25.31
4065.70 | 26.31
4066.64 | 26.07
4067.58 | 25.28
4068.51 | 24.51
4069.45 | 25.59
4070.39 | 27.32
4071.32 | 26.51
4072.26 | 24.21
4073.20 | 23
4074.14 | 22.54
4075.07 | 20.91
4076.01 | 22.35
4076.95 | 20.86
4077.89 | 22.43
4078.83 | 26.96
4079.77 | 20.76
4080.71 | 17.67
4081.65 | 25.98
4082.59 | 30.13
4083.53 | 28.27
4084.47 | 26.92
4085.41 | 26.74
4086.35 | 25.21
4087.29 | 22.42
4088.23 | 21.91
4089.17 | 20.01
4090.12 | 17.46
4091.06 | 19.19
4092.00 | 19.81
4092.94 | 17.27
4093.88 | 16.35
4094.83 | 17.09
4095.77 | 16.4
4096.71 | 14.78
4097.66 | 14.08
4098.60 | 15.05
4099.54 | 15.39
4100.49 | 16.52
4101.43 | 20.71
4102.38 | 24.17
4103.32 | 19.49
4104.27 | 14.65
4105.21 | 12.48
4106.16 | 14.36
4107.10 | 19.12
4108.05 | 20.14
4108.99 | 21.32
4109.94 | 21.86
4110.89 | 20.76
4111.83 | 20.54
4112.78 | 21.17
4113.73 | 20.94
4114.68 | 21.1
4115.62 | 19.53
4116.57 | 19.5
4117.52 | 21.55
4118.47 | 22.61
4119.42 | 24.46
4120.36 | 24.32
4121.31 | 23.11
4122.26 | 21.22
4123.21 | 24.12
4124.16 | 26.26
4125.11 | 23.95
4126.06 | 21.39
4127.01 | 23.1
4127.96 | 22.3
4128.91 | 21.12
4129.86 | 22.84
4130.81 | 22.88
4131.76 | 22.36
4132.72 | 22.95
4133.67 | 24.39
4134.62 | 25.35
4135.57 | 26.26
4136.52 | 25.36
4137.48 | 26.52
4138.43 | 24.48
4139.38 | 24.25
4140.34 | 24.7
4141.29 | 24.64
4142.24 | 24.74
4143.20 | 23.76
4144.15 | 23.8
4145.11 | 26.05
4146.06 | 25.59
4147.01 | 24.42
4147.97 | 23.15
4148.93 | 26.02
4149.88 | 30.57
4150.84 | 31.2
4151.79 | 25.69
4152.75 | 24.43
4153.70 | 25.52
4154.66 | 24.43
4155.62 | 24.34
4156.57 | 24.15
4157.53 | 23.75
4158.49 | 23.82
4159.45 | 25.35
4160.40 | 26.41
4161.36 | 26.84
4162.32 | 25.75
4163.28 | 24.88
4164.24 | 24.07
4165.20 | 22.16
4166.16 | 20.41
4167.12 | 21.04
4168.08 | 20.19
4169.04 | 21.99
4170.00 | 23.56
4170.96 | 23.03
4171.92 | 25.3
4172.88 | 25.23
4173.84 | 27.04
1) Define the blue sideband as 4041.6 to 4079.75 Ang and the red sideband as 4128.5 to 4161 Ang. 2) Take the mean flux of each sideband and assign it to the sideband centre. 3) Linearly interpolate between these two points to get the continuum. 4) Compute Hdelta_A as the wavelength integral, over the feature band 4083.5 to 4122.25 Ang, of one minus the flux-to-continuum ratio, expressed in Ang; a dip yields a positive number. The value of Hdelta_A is 7.8 Ang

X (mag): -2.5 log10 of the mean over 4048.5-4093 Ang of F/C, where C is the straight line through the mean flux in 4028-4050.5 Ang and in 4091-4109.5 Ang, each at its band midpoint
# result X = -0.14 mag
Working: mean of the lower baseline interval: 25.7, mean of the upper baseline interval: 17.4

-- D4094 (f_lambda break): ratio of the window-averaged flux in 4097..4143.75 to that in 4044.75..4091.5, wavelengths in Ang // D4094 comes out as 0.9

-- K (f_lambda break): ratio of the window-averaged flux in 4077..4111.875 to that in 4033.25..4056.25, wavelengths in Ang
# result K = 0.78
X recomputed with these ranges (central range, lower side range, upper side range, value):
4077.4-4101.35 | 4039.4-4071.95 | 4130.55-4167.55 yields 0.225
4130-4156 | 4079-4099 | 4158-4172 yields -0.104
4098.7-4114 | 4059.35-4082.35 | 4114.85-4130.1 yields 0.216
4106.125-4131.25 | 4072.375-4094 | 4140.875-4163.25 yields 0.104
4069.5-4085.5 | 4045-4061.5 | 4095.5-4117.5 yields -0.091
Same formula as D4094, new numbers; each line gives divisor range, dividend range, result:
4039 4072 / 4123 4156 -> 0.96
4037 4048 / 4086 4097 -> 0.73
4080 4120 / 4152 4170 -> 1.19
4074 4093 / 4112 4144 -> 1.02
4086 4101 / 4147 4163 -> 1.42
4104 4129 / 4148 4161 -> 1.22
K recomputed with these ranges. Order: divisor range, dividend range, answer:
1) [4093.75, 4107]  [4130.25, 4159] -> 1.50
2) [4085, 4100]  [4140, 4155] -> 1.37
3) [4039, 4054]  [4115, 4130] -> 0.87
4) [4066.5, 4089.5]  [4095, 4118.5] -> 0.77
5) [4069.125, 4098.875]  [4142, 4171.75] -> 1.13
